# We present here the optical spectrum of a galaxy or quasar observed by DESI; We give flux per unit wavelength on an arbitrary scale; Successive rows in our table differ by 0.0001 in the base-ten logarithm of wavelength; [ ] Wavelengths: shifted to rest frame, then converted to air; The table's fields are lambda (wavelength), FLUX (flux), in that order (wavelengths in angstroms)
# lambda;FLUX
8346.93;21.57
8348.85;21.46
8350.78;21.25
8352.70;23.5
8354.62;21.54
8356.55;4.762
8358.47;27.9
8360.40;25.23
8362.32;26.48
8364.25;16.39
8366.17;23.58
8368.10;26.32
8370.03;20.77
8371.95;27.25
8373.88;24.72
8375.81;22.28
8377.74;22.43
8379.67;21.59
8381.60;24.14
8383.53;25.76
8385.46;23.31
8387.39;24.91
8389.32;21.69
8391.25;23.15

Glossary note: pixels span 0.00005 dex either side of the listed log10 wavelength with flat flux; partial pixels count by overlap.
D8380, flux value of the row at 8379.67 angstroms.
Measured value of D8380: 21.59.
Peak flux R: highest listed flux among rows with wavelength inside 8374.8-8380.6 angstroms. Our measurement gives 22.43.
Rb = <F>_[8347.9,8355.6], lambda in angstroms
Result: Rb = 21.9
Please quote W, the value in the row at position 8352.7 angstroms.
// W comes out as 23.5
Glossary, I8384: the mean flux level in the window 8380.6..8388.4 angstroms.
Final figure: 24.5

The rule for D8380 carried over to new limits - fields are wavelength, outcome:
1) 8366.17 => 23.58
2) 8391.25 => 23.15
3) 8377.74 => 22.43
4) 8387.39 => 24.91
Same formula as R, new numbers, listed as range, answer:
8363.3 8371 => 26.32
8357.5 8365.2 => 27.9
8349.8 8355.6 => 23.5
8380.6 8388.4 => 25.76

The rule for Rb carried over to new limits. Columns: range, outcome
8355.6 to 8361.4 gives 19.4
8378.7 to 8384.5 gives 23.8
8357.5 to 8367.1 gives 23.9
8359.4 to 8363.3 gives 25.8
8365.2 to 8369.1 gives 24.9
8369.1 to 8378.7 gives 23.5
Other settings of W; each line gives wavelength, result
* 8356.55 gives 4.762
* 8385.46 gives 23.31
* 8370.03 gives 20.77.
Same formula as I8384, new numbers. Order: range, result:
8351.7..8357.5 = 16.7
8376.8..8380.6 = 22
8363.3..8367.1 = 20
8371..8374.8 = 26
